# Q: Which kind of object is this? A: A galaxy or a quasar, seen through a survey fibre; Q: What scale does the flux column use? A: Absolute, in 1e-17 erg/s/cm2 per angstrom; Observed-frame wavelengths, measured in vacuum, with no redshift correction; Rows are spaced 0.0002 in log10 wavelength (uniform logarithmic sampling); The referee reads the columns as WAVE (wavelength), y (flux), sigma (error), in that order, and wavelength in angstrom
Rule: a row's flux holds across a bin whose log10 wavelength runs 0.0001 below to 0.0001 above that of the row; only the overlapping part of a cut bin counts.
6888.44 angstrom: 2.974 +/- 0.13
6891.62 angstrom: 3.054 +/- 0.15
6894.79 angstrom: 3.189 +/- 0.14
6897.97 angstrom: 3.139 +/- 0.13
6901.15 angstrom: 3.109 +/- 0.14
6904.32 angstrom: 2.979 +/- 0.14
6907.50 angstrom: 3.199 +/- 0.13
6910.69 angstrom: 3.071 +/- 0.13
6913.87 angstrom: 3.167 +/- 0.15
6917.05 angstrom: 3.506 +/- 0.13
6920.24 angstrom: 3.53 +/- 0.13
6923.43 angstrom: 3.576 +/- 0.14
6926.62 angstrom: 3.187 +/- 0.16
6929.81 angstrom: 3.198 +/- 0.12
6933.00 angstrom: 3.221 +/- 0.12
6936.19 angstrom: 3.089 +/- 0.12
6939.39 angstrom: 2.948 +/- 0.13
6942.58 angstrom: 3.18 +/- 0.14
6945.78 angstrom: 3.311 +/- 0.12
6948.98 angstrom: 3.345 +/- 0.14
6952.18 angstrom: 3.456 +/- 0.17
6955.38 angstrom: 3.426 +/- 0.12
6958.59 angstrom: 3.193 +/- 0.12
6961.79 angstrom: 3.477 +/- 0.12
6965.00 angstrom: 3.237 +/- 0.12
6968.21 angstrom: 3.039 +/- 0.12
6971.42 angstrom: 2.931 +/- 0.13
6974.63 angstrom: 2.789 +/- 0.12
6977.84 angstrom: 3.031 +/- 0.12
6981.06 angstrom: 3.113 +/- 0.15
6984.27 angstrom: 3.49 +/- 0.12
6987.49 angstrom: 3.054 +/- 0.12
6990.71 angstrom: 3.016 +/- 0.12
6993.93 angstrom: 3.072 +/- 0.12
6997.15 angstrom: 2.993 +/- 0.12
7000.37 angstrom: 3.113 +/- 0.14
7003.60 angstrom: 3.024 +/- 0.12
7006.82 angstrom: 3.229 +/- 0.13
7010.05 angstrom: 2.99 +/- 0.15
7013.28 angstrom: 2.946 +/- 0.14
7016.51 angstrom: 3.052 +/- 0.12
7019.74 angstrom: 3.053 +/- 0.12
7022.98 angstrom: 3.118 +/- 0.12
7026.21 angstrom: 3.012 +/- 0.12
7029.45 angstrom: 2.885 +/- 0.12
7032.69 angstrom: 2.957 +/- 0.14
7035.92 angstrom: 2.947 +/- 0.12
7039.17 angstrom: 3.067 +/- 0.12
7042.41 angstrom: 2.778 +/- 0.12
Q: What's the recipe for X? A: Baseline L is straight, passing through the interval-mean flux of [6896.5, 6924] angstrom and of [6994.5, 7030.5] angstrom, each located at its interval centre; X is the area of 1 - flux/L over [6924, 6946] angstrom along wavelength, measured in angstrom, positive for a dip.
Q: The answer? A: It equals 0.1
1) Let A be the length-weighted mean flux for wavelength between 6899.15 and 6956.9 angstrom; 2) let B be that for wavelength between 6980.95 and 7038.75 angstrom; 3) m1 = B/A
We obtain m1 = 0.9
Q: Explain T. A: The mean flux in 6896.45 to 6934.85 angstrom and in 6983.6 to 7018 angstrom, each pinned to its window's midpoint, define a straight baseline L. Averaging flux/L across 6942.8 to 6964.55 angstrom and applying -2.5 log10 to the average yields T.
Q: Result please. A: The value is -0.06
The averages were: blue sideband 3.24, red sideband 3.08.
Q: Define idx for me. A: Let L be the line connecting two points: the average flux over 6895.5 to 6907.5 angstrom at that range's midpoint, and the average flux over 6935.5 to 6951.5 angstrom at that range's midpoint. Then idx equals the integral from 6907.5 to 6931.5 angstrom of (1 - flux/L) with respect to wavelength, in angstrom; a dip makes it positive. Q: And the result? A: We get -1.29 angstrom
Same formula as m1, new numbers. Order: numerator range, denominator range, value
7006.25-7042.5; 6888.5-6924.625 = 0.94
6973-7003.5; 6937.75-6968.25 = 0.94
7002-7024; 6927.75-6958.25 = 0.94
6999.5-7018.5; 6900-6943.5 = 0.95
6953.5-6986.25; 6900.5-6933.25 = 0.97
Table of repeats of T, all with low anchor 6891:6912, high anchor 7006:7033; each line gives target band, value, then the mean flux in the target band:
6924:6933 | -0.052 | 3.24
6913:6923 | -0.114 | 3.44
